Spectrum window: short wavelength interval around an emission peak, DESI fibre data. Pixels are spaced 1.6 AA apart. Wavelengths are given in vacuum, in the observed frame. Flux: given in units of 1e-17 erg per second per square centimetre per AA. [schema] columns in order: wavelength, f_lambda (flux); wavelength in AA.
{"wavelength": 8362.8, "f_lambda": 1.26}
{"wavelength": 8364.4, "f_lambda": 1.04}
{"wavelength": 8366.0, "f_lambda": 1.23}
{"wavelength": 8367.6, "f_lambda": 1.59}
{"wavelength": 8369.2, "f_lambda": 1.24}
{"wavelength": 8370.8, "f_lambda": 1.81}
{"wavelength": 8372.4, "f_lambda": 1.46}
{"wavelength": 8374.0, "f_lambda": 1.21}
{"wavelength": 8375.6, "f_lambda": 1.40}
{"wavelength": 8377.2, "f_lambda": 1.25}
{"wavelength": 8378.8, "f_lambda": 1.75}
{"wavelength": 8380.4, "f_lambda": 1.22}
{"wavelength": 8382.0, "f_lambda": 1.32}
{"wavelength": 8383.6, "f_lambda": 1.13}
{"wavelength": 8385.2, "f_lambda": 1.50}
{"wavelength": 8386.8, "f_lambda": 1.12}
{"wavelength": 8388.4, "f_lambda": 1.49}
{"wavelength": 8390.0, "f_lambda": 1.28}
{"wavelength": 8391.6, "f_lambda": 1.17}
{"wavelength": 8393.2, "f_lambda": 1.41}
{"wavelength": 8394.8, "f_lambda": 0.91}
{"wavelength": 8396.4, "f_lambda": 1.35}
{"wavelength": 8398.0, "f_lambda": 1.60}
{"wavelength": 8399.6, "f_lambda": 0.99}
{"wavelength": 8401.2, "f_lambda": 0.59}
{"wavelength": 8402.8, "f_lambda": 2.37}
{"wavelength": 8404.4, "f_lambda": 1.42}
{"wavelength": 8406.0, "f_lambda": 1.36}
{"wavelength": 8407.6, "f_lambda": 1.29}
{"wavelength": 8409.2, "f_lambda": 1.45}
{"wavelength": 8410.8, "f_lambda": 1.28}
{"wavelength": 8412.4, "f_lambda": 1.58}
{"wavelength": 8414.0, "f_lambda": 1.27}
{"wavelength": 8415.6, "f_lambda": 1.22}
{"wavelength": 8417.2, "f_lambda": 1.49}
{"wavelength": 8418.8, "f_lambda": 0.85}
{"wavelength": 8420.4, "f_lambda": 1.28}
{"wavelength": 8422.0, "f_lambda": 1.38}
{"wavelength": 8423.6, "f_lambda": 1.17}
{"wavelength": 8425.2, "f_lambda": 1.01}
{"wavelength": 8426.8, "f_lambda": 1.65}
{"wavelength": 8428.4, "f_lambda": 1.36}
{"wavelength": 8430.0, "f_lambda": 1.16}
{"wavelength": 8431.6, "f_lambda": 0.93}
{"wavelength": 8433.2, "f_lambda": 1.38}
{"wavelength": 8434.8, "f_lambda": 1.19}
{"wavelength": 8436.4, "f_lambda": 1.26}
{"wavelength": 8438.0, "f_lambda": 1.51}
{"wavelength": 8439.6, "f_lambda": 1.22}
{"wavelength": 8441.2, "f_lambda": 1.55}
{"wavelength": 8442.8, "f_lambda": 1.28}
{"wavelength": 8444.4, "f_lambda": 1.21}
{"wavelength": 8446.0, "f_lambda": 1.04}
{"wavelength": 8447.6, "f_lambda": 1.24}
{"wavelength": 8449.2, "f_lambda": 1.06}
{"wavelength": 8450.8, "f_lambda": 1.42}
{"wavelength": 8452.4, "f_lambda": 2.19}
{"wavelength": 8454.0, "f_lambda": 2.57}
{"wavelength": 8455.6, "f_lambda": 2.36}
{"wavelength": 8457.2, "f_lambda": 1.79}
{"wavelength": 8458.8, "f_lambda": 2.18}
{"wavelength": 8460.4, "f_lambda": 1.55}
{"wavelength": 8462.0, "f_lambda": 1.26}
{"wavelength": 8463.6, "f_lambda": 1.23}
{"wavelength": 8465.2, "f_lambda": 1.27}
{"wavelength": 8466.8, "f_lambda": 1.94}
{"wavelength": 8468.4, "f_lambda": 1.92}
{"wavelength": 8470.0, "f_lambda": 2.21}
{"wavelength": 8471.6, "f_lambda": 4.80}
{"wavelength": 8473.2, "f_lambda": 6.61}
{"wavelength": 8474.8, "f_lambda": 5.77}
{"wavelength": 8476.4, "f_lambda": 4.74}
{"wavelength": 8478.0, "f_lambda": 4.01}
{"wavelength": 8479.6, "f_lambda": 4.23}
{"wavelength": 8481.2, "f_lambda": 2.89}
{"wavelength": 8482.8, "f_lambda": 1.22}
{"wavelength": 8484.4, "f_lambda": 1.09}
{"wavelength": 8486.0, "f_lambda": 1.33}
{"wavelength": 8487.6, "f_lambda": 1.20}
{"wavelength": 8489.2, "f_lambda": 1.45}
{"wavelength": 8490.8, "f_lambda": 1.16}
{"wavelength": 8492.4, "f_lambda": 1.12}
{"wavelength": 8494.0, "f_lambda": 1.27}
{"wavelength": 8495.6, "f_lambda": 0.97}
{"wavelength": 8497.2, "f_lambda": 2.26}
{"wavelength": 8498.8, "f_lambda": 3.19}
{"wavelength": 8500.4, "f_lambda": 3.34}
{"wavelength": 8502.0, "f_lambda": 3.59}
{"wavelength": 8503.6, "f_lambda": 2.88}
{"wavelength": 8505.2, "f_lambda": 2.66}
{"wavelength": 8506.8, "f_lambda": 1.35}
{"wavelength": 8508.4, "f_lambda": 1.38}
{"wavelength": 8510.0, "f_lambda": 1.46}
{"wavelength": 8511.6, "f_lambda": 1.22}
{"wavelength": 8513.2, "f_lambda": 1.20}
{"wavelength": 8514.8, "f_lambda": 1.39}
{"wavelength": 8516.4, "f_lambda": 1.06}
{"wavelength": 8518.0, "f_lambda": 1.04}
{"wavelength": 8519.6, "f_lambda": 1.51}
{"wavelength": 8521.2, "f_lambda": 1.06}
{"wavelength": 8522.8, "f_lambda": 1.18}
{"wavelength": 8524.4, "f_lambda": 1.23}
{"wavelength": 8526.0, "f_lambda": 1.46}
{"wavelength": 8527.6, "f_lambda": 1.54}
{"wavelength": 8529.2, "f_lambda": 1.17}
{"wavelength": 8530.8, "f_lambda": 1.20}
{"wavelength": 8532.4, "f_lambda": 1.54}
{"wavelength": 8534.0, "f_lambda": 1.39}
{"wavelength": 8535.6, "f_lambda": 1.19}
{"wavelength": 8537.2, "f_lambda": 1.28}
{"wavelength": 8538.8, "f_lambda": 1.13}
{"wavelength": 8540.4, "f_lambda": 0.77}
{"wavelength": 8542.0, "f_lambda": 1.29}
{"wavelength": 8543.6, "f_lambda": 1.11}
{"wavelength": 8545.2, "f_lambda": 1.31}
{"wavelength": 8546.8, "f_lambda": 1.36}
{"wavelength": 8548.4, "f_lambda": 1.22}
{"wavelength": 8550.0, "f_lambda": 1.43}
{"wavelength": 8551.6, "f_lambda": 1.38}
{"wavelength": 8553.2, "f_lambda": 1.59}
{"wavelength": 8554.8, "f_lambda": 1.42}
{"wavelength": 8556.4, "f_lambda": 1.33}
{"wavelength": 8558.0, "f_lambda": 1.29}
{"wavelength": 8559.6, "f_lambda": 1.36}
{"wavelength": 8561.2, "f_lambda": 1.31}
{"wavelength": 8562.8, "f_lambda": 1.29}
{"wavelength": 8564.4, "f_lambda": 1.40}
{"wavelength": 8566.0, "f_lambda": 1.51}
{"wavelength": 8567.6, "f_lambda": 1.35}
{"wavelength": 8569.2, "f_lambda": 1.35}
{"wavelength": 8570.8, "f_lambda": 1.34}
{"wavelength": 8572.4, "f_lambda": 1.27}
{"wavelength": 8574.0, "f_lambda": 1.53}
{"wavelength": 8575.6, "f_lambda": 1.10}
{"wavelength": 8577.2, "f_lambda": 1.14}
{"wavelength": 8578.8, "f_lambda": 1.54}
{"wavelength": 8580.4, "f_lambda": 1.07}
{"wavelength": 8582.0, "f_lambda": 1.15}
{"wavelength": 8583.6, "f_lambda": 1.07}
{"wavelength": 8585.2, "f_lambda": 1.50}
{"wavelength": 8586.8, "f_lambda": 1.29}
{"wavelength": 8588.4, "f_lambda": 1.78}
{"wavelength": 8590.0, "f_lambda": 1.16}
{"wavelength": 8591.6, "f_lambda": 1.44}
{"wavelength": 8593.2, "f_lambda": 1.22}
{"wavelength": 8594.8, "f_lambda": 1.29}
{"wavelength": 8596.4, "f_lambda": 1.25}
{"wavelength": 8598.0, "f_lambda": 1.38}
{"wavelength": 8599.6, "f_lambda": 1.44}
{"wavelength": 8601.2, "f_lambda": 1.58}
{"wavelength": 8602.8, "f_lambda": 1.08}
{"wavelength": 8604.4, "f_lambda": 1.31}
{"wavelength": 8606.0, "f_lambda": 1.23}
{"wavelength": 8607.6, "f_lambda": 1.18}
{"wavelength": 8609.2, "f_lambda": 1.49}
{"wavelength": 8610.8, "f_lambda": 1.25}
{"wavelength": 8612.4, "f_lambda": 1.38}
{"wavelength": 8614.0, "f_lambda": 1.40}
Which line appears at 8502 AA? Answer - [N II]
